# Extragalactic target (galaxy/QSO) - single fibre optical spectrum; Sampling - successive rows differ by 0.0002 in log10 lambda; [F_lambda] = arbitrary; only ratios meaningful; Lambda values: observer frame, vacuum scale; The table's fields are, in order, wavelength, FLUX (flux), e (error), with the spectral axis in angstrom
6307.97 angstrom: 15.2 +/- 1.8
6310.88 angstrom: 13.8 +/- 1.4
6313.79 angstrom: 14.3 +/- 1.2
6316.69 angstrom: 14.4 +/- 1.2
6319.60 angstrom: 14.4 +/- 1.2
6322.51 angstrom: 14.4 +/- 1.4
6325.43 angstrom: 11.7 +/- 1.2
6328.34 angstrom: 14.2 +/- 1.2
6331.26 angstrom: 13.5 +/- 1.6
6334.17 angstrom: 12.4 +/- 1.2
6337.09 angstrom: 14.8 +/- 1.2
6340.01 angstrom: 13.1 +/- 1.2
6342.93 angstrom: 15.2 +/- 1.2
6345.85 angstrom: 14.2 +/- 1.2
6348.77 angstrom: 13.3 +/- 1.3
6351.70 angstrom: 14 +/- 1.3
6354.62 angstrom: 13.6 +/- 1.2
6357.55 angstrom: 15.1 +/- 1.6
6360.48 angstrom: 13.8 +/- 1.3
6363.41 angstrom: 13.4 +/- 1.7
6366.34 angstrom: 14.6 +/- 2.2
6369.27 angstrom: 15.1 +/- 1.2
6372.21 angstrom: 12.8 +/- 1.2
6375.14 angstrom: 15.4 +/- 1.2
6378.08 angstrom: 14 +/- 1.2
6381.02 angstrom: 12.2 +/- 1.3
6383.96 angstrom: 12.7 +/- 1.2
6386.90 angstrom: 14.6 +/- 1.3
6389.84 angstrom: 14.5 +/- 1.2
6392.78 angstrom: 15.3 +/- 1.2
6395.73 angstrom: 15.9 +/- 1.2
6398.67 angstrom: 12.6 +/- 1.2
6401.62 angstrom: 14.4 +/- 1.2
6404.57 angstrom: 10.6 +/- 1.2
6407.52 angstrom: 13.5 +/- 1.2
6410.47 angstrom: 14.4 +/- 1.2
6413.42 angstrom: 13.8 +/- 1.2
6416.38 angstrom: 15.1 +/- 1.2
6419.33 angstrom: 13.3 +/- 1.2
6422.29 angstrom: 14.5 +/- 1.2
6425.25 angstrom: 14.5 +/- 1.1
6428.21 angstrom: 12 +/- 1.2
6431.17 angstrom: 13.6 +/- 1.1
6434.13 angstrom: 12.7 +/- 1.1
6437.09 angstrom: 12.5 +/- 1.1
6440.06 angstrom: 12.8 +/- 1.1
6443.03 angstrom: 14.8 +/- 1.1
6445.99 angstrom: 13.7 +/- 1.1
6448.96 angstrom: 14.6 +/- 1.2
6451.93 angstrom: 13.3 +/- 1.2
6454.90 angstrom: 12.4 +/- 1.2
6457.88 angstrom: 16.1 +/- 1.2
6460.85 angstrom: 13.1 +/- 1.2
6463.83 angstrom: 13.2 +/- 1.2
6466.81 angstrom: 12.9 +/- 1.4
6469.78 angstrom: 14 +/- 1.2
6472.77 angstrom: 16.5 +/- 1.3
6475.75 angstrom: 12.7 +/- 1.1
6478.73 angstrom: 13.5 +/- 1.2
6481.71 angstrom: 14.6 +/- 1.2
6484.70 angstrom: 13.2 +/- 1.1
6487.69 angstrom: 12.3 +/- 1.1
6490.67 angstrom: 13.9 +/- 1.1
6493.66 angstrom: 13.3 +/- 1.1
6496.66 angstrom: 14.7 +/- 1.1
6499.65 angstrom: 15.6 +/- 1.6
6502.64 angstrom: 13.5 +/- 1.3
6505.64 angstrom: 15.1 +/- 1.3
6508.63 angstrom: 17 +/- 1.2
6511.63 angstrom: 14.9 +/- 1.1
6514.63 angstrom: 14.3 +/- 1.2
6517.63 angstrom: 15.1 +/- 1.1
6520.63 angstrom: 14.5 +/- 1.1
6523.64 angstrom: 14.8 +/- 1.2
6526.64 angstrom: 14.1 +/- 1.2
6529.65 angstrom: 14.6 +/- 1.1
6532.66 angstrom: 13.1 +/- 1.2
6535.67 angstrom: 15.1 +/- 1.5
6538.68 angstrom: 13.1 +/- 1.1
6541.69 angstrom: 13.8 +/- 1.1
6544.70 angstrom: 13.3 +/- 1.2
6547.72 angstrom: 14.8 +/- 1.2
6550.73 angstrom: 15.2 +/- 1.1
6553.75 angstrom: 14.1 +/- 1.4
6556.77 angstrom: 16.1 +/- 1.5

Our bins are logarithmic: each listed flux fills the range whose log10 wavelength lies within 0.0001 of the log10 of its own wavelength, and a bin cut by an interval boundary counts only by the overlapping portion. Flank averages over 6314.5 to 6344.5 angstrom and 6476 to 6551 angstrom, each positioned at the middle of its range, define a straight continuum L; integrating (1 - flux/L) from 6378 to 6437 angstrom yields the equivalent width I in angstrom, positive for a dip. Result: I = 1.4 angstrom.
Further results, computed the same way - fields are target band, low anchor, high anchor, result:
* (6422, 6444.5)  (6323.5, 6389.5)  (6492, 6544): 1.22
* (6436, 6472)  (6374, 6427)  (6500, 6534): 1.49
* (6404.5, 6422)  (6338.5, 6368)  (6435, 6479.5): 0.14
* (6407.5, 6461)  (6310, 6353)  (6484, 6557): 1.46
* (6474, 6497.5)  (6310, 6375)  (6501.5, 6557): 1.41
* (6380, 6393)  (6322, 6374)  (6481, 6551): 0.16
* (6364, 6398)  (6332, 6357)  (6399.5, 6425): -1.08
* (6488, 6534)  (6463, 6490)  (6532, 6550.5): -2.21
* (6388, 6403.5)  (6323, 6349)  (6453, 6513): -0.67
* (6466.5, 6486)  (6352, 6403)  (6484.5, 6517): 0.50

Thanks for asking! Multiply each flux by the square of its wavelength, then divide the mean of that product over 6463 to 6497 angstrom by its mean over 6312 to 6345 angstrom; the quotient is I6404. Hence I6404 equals 1.04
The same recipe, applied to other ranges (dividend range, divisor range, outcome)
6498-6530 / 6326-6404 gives 1.12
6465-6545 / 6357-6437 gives 1.06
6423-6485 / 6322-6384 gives 1.02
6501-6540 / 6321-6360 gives 1.12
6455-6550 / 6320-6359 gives 1.08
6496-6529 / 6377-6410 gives 1.13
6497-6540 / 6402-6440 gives 1.13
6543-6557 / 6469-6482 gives 1.05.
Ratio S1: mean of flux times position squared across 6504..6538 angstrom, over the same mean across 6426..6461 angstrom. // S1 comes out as 1.12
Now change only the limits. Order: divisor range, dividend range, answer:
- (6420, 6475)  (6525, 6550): 1.05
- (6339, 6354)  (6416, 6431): 1.01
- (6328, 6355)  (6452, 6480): 1.04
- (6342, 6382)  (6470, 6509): 1.05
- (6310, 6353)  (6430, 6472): 1.02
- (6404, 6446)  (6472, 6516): 1.08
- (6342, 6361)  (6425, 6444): 0.95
